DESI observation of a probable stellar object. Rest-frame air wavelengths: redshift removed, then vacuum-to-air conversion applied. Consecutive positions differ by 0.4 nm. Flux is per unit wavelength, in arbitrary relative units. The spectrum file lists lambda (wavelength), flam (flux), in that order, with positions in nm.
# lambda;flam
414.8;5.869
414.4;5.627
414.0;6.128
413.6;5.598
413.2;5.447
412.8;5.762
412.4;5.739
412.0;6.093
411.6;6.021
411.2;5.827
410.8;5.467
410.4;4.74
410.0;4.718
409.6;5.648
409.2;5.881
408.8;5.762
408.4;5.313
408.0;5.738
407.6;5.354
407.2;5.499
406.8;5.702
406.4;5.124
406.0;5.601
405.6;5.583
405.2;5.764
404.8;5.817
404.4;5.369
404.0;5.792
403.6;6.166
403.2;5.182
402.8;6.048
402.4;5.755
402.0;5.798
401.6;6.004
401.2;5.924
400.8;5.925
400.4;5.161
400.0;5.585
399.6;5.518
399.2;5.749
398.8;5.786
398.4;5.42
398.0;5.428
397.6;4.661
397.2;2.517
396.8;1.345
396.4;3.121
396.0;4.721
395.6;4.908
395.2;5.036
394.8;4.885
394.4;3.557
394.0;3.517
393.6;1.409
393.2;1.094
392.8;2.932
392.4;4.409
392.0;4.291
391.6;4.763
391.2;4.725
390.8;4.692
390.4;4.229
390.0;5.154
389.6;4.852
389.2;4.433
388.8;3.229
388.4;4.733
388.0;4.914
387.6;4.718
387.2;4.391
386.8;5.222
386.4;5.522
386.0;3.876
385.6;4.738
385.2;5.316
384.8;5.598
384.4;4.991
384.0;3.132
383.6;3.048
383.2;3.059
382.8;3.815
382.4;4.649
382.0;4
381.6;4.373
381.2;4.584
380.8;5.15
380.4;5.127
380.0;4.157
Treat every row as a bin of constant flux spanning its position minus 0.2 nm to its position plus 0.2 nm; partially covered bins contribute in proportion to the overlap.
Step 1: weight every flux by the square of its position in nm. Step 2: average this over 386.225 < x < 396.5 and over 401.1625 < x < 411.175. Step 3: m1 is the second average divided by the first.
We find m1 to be 1.43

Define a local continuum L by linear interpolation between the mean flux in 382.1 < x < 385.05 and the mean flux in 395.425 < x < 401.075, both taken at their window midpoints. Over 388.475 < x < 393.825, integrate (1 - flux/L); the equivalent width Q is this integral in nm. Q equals 0.62 nm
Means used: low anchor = 4.06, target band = 3.88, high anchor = 4.72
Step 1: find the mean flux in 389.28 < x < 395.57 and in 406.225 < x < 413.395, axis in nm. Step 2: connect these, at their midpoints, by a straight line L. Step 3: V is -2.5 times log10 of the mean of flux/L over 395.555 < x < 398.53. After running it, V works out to 0.13 mag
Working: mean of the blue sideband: 4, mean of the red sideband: 5.55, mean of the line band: 3.94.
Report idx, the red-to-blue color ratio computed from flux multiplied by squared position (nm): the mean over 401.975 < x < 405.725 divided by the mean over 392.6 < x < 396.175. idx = 1.69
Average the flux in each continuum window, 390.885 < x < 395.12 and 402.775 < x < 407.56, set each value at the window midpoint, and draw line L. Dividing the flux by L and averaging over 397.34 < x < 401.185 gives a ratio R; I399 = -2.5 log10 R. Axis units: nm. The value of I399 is -0.17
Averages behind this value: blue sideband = 3.63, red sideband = 5.61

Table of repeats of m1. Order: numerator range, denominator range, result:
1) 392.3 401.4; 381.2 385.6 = 1.09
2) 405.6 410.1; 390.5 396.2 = 1.51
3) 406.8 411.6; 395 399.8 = 1.29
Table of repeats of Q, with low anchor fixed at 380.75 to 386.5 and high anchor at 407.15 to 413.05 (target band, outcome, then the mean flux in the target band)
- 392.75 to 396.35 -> 0.96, 3.57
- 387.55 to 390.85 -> 0.05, 4.54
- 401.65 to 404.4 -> -0.28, 5.77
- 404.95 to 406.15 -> -0.07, 5.66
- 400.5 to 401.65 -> -0.16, 5.88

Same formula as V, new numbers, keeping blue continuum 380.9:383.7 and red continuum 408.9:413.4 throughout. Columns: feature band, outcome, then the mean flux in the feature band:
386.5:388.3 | -0.134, 4.85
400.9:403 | -0.164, 5.91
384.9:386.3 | -0.143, 4.77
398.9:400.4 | -0.127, 5.57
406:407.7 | -0.020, 5.44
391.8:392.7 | 0.089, 4.19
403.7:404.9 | -0.096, 5.69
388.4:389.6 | 0.057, 4.15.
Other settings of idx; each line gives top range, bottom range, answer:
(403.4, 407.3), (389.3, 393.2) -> 1.42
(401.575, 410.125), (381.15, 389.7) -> 1.41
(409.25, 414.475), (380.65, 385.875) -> 1.50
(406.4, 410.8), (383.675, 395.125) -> 1.40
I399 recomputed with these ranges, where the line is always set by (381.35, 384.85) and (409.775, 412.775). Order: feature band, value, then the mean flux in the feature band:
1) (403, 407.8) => -0.074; 5.58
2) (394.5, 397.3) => 0.221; 3.83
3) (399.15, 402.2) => -0.152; 5.71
